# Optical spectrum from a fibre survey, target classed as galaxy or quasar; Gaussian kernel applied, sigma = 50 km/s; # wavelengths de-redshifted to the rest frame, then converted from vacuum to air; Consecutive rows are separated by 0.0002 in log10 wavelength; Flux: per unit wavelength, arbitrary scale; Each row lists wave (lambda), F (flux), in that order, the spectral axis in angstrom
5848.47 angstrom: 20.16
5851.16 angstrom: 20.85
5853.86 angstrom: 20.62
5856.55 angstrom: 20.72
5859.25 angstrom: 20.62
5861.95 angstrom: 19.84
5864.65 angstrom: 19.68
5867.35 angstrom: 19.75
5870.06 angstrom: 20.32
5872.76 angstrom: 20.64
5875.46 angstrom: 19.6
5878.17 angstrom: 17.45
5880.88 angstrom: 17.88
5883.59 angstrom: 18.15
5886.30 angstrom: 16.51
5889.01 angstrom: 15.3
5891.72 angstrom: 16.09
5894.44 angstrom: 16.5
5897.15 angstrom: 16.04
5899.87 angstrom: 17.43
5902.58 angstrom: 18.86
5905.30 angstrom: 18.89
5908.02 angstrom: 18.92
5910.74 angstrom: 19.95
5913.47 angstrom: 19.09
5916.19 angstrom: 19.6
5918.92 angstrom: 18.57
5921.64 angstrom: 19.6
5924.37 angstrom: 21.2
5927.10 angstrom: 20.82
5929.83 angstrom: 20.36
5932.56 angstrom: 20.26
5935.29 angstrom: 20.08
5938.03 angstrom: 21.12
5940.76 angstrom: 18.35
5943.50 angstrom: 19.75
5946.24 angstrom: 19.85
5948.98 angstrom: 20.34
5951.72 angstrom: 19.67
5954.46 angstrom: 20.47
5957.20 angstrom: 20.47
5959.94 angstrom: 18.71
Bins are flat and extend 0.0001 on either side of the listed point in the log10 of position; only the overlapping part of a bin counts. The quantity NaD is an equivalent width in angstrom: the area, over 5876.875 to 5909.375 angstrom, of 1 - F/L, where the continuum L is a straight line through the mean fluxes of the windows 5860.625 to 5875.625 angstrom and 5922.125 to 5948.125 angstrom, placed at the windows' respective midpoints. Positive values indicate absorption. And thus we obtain 4.4 angstrom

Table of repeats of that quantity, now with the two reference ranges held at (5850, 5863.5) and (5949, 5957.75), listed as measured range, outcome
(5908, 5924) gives 0.7 angstrom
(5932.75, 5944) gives 0.2 angstrom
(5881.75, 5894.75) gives 2.5 angstrom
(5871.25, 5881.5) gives 0.7 angstrom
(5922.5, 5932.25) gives -0.2 angstrom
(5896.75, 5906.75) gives 1.2 angstrom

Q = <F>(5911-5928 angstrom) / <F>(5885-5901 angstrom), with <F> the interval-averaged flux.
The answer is 1.2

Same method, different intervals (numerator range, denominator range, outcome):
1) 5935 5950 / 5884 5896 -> 1.22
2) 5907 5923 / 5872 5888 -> 1.06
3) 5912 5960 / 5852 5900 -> 1.07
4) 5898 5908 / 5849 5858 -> 0.89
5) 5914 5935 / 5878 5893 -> 1.19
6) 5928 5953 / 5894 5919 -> 1.08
